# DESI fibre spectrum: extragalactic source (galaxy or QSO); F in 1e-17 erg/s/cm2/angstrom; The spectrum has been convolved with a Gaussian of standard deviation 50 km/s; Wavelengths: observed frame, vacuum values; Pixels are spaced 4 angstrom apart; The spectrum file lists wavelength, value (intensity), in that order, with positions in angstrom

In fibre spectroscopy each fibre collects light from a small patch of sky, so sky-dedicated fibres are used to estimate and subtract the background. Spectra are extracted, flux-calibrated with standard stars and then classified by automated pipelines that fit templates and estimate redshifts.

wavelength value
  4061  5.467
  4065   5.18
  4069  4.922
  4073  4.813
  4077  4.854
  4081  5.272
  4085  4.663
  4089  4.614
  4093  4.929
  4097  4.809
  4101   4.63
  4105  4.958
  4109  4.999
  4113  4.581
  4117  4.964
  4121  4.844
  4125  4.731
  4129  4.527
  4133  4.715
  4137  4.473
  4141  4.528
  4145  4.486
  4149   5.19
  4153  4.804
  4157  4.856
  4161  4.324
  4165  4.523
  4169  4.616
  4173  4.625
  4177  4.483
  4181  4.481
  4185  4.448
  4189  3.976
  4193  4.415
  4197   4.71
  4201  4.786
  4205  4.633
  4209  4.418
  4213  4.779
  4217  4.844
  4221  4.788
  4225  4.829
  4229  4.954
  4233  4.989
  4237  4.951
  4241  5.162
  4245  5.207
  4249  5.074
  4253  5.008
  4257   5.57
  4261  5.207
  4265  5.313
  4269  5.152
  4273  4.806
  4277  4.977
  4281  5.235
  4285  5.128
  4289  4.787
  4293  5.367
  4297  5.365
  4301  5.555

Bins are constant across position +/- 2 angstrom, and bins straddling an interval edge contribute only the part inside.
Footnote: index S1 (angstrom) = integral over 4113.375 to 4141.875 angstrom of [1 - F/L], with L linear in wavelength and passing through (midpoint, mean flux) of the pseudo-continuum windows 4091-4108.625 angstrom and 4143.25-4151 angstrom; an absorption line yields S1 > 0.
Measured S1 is 1.0 angstrom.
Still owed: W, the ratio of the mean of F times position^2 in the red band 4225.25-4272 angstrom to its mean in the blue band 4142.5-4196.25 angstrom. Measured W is 1.17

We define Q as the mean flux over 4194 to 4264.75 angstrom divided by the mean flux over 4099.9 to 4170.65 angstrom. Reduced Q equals 1.0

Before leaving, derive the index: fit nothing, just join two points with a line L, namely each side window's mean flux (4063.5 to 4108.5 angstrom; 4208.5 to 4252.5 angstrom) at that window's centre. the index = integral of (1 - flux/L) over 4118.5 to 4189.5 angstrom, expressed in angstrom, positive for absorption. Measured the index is 4.3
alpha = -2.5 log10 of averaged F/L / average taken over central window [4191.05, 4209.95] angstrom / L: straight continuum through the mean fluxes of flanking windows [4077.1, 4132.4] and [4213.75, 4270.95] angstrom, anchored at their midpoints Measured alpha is 0.09 mag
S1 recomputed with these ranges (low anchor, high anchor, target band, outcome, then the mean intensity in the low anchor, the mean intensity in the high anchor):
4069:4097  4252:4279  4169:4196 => 3.16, 4.86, 5.15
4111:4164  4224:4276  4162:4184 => 1.31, 4.69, 5.1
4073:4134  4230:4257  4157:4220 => 5.47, 4.81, 5.1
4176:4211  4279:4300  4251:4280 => -0.78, 4.48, 5.19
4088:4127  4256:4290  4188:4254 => 2.95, 4.81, 5.13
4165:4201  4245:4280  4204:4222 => 0.18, 4.49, 5.15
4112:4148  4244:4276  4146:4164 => 0.00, 4.67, 5.16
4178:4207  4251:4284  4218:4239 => -0.39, 4.49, 5.16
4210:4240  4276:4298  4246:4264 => -0.79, 4.87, 5.14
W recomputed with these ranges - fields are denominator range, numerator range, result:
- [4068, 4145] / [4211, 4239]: 1.08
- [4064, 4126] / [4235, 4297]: 1.15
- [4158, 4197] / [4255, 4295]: 1.21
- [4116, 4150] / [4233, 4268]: 1.17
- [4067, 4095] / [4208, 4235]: 1.06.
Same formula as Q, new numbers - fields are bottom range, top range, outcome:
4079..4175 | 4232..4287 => 1.08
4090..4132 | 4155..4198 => 0.94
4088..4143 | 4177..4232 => 0.98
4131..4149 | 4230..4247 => 1.10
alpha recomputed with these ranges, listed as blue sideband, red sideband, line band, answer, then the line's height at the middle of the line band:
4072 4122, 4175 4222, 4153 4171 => 0.01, 4.66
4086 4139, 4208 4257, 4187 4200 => 0.11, 4.89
